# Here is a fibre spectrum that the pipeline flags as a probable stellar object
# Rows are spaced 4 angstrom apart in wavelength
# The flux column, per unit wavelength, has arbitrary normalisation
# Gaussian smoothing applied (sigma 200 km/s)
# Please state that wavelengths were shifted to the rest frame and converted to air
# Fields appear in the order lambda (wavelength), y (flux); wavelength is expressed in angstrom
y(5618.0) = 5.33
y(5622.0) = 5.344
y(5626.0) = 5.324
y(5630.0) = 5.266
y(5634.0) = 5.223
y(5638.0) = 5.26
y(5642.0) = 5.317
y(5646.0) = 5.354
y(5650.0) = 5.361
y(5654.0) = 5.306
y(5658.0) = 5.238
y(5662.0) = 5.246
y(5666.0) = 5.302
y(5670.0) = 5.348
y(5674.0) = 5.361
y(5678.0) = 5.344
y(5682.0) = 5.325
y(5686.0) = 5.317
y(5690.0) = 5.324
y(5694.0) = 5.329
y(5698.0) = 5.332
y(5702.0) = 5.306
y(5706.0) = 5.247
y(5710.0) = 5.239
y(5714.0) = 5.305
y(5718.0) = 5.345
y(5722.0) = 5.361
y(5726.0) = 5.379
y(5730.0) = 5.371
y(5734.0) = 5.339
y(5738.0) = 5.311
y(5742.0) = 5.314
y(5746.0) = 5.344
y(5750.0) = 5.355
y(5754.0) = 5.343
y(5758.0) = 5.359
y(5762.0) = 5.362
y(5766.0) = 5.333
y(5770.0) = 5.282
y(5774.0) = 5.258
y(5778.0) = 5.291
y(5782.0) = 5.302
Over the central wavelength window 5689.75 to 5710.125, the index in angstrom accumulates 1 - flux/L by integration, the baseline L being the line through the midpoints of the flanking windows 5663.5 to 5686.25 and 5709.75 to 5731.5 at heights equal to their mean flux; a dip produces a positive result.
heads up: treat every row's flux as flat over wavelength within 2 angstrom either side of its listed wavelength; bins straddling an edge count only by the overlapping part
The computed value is 0.14 angstrom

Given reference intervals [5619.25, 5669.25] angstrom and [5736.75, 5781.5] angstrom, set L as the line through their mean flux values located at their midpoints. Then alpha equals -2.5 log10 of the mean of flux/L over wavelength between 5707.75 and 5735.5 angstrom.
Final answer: -0.004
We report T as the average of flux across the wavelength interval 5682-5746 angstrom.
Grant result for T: 5.32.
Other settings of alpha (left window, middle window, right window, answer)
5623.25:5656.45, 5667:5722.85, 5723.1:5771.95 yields 0.00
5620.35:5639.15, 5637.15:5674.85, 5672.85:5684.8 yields 0.00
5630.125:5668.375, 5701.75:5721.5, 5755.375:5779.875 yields 0.00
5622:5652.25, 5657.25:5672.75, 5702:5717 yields 0.00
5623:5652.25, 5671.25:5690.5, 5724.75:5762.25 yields 0.00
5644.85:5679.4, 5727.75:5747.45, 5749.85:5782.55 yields 0.00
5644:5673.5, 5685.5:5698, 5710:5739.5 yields 0.00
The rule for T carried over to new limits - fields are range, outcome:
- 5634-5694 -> 5.31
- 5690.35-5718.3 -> 5.3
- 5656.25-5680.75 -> 5.31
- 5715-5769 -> 5.35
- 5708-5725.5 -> 5.32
